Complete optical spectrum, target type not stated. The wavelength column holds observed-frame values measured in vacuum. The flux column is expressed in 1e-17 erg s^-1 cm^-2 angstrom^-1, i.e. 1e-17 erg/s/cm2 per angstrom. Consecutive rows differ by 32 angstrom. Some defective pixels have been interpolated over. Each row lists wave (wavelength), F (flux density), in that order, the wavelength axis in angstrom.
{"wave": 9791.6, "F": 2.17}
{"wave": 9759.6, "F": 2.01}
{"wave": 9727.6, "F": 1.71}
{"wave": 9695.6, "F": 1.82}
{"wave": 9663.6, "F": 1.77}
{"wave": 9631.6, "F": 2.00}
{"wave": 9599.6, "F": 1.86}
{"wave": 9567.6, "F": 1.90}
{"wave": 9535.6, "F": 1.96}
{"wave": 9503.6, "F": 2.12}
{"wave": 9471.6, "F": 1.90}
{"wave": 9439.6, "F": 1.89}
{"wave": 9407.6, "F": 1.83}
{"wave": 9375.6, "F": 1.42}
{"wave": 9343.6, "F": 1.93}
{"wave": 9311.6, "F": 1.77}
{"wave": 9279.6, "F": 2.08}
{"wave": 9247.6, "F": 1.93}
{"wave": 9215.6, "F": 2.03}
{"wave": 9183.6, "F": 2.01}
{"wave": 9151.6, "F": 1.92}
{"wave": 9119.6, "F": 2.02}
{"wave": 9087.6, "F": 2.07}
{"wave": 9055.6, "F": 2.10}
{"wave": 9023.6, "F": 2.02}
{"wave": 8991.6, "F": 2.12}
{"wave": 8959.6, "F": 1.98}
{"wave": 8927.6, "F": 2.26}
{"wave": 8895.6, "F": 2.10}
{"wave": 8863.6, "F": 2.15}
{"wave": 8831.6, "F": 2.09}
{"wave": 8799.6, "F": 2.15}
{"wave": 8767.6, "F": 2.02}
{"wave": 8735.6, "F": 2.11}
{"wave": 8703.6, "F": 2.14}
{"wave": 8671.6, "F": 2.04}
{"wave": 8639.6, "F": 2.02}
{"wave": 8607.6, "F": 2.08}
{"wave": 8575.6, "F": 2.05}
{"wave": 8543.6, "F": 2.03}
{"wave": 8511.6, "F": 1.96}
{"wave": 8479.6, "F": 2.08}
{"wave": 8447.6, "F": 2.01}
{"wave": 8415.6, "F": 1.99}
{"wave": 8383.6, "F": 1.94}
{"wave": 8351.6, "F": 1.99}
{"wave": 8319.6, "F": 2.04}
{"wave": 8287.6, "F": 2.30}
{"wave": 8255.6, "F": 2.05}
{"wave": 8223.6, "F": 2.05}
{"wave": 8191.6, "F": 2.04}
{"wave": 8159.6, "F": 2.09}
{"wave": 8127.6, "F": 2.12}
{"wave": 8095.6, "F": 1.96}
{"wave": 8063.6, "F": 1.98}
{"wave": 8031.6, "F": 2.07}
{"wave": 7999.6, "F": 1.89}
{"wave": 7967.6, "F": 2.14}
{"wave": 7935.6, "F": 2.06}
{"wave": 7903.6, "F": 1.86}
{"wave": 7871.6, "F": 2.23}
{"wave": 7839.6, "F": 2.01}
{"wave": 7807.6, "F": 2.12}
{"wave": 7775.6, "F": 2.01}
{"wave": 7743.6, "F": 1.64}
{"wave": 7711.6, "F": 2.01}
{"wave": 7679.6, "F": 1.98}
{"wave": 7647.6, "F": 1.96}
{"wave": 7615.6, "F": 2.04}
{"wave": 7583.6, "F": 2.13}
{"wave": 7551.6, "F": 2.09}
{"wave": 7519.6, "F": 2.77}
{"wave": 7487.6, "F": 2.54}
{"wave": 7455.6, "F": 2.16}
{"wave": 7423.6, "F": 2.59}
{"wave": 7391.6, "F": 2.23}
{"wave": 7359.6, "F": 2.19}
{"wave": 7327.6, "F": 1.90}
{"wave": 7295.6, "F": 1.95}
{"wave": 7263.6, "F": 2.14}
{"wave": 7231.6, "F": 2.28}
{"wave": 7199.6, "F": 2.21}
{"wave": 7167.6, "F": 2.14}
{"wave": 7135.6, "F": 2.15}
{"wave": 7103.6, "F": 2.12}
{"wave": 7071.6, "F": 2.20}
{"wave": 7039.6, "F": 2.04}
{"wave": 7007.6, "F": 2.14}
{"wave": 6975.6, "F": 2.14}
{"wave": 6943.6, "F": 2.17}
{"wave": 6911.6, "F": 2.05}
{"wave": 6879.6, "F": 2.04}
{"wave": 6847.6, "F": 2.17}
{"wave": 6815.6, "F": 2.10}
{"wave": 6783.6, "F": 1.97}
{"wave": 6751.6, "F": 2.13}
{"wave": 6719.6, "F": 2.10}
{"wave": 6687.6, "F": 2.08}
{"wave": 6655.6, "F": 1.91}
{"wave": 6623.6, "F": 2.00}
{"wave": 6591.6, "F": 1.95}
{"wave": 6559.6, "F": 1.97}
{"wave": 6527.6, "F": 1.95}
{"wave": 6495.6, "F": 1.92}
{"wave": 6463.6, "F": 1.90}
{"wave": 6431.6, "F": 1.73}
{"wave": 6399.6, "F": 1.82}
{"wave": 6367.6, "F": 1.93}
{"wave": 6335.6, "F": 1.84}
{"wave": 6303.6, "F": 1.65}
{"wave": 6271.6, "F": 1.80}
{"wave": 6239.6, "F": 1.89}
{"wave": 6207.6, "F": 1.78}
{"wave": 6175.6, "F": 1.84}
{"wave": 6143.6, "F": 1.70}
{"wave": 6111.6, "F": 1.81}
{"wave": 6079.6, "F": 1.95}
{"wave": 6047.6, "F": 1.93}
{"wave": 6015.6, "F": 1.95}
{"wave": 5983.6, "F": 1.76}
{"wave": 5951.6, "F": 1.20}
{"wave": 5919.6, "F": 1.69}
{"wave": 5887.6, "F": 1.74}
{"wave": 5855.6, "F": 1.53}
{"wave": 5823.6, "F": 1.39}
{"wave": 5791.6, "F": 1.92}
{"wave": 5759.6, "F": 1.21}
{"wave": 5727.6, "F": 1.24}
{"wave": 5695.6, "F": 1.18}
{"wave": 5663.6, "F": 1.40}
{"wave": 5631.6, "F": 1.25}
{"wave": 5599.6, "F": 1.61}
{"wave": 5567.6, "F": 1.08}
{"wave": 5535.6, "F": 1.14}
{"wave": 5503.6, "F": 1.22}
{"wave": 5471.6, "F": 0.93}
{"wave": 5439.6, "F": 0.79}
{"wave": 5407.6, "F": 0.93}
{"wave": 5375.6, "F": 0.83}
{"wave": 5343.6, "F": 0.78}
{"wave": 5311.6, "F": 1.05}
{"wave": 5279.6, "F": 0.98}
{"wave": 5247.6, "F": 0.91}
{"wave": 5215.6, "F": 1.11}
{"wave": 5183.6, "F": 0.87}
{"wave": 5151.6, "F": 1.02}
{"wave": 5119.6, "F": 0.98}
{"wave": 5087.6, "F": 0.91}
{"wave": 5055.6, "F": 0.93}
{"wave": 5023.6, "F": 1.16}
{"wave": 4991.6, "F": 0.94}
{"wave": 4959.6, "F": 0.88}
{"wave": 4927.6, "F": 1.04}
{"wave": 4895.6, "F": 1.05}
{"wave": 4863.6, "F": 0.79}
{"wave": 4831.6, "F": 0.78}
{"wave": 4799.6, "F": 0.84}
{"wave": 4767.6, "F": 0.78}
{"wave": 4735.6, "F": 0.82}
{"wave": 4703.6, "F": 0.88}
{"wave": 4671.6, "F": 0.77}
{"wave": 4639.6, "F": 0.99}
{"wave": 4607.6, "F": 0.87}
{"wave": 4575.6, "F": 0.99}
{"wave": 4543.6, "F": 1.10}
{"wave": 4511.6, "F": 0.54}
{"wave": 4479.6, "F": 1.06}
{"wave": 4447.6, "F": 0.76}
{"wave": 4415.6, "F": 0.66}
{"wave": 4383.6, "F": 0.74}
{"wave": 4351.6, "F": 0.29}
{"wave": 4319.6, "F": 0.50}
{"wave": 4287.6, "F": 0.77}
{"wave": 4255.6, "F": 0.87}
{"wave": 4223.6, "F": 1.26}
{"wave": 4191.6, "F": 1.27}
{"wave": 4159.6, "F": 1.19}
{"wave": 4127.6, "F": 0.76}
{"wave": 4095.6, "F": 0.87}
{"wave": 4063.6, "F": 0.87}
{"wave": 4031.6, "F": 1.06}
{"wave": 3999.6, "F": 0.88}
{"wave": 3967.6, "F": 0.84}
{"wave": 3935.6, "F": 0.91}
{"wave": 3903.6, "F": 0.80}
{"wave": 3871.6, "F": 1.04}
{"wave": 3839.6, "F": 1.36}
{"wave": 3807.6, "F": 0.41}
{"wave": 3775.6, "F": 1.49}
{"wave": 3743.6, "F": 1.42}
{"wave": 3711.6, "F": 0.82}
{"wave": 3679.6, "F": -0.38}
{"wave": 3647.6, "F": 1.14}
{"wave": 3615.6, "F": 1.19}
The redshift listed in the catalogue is 0.50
